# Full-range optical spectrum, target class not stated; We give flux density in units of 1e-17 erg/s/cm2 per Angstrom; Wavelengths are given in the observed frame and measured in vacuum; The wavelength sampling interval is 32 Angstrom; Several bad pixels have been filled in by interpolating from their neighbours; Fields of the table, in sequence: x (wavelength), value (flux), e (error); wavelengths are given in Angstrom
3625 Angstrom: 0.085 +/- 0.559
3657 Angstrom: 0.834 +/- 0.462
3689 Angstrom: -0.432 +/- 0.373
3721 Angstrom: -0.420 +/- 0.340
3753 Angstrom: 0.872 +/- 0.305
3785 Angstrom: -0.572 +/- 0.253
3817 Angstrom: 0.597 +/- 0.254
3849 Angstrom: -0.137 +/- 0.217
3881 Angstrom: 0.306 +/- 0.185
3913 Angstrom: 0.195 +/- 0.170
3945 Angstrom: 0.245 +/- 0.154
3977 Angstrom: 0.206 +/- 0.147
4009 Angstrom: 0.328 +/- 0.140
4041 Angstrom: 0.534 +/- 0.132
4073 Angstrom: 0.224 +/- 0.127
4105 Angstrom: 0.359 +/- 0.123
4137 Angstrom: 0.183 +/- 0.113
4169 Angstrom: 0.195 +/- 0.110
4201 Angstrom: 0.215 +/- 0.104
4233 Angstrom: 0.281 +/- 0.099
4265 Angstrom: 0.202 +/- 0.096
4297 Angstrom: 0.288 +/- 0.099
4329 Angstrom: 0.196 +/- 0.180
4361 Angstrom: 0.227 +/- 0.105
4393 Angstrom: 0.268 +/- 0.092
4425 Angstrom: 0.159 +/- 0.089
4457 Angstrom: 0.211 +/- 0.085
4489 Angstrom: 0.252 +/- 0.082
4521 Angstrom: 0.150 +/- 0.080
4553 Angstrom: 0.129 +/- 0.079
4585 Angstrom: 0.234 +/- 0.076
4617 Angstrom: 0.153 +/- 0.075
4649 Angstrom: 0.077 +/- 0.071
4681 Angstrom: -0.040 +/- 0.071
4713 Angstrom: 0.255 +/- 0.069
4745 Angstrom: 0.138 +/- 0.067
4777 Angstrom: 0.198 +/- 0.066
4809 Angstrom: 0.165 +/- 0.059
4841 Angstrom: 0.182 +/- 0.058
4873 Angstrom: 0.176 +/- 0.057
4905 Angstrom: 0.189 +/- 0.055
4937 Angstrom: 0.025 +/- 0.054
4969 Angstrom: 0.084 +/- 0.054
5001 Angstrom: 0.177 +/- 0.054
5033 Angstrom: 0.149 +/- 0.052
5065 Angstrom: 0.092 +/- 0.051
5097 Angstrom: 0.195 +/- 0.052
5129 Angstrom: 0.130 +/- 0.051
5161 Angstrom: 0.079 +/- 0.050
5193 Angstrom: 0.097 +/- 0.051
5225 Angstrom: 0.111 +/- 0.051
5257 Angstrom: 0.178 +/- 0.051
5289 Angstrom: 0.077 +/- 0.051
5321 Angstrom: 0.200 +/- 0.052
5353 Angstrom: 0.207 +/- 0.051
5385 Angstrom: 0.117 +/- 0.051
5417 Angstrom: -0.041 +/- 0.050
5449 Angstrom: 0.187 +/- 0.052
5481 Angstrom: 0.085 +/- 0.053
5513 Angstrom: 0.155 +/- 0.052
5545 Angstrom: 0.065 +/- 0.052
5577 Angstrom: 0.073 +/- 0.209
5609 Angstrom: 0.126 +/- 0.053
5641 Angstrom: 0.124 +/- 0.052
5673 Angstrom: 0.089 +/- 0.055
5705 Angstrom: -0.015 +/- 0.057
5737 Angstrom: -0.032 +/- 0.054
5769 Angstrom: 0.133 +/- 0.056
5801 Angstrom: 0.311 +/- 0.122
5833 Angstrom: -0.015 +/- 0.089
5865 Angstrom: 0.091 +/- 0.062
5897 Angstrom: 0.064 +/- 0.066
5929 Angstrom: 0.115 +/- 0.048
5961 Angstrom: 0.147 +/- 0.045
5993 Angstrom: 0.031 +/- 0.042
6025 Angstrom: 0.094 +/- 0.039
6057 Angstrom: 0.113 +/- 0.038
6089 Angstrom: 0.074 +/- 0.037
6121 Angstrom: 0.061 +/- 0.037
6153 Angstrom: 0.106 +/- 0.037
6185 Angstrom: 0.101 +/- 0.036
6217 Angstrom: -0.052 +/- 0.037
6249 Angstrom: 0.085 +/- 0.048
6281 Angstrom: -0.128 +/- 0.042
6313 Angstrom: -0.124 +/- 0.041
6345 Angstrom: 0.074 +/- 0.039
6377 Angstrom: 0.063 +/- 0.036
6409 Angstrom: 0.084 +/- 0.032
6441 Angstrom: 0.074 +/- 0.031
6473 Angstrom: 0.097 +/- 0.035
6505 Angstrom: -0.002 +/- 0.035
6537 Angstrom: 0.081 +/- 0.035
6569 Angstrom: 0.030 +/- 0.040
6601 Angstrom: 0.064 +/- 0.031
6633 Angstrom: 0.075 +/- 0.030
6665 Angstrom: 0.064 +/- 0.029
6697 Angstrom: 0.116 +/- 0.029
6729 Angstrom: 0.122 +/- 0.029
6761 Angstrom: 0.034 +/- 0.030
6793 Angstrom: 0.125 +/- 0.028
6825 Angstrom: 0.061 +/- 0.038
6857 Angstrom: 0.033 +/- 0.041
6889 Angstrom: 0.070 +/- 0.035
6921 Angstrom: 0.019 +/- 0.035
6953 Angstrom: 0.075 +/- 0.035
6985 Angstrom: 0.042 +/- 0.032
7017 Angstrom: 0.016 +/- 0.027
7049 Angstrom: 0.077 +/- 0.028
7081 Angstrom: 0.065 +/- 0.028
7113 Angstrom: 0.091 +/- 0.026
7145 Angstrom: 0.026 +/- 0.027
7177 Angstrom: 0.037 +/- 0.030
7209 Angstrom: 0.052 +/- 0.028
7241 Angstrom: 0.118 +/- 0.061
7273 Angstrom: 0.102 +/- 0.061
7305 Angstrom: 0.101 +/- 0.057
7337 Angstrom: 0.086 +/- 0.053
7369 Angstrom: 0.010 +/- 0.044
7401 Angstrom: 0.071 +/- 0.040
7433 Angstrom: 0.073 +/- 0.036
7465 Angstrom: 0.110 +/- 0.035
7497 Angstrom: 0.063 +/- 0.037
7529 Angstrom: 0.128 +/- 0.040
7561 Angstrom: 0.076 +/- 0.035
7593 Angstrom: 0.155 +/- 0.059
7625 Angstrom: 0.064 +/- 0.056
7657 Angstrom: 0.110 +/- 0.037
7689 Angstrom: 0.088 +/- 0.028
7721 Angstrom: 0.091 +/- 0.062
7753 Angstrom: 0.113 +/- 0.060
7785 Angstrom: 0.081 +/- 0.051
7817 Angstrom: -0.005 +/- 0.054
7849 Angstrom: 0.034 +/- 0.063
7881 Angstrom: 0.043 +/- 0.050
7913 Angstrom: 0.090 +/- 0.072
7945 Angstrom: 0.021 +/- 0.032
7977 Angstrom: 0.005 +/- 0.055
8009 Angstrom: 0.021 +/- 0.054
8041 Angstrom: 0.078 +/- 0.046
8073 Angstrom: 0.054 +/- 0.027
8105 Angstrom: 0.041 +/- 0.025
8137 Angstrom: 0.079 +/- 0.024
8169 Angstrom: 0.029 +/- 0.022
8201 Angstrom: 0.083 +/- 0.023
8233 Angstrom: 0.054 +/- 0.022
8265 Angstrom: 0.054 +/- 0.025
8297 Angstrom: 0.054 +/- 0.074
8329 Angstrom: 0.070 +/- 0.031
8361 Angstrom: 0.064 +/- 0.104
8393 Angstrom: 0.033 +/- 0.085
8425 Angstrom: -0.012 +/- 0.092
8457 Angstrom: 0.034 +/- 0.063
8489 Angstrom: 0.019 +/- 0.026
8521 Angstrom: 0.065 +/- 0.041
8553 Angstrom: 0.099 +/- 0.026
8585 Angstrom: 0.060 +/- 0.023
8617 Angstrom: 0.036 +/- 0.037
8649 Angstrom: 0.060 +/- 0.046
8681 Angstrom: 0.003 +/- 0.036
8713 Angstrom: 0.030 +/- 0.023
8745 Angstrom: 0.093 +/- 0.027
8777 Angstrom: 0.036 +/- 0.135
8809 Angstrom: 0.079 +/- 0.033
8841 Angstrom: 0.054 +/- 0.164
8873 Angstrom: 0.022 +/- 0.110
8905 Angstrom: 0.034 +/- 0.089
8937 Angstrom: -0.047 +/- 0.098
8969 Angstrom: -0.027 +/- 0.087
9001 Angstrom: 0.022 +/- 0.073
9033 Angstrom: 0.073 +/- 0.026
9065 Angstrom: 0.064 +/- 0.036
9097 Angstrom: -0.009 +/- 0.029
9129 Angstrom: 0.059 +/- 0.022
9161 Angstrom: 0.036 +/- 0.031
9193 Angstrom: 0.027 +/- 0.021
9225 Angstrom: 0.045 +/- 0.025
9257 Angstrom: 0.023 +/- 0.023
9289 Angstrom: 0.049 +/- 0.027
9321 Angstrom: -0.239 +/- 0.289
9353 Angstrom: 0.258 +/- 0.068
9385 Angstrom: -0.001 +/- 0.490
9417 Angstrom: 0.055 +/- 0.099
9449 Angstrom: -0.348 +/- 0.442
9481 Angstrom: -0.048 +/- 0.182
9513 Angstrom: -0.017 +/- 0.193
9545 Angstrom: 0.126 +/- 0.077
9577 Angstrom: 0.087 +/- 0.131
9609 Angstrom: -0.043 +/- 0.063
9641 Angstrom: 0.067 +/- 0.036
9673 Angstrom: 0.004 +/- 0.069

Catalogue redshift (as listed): 1.510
